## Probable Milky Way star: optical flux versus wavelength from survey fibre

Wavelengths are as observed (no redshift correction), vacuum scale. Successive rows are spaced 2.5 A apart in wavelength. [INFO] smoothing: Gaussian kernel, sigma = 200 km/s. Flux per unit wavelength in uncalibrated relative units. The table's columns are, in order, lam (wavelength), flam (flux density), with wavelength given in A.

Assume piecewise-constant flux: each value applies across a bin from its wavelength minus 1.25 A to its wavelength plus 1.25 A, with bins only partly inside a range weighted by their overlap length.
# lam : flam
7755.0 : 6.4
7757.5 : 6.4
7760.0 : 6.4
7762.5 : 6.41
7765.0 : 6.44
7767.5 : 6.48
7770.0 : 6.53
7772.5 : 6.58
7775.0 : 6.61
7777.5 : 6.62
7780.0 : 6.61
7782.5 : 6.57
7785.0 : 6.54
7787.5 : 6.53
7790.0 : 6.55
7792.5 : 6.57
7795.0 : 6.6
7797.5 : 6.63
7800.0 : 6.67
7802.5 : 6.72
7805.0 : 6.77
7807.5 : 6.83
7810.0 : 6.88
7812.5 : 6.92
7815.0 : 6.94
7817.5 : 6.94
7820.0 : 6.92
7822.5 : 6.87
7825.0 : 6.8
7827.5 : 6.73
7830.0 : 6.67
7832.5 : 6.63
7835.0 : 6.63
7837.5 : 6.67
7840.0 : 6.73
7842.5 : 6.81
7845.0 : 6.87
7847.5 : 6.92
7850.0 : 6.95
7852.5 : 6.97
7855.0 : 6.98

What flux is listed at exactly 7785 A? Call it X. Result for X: 6.54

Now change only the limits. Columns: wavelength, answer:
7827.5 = 6.73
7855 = 6.98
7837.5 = 6.67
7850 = 6.95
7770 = 6.53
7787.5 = 6.53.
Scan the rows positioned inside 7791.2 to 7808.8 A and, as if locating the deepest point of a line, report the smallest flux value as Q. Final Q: 6.57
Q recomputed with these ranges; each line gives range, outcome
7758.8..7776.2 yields 6.4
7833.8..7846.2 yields 6.63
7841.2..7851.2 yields 6.81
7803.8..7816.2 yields 6.77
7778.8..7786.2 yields 6.54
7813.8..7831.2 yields 6.67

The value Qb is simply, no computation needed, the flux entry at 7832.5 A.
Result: 6.63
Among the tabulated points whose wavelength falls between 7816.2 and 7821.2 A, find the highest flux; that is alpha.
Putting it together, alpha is 6.94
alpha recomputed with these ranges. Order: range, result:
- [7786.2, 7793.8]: 6.57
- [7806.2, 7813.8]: 6.92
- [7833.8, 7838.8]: 6.67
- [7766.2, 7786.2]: 6.62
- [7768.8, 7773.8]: 6.58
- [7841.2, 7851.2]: 6.95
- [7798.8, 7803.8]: 6.72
